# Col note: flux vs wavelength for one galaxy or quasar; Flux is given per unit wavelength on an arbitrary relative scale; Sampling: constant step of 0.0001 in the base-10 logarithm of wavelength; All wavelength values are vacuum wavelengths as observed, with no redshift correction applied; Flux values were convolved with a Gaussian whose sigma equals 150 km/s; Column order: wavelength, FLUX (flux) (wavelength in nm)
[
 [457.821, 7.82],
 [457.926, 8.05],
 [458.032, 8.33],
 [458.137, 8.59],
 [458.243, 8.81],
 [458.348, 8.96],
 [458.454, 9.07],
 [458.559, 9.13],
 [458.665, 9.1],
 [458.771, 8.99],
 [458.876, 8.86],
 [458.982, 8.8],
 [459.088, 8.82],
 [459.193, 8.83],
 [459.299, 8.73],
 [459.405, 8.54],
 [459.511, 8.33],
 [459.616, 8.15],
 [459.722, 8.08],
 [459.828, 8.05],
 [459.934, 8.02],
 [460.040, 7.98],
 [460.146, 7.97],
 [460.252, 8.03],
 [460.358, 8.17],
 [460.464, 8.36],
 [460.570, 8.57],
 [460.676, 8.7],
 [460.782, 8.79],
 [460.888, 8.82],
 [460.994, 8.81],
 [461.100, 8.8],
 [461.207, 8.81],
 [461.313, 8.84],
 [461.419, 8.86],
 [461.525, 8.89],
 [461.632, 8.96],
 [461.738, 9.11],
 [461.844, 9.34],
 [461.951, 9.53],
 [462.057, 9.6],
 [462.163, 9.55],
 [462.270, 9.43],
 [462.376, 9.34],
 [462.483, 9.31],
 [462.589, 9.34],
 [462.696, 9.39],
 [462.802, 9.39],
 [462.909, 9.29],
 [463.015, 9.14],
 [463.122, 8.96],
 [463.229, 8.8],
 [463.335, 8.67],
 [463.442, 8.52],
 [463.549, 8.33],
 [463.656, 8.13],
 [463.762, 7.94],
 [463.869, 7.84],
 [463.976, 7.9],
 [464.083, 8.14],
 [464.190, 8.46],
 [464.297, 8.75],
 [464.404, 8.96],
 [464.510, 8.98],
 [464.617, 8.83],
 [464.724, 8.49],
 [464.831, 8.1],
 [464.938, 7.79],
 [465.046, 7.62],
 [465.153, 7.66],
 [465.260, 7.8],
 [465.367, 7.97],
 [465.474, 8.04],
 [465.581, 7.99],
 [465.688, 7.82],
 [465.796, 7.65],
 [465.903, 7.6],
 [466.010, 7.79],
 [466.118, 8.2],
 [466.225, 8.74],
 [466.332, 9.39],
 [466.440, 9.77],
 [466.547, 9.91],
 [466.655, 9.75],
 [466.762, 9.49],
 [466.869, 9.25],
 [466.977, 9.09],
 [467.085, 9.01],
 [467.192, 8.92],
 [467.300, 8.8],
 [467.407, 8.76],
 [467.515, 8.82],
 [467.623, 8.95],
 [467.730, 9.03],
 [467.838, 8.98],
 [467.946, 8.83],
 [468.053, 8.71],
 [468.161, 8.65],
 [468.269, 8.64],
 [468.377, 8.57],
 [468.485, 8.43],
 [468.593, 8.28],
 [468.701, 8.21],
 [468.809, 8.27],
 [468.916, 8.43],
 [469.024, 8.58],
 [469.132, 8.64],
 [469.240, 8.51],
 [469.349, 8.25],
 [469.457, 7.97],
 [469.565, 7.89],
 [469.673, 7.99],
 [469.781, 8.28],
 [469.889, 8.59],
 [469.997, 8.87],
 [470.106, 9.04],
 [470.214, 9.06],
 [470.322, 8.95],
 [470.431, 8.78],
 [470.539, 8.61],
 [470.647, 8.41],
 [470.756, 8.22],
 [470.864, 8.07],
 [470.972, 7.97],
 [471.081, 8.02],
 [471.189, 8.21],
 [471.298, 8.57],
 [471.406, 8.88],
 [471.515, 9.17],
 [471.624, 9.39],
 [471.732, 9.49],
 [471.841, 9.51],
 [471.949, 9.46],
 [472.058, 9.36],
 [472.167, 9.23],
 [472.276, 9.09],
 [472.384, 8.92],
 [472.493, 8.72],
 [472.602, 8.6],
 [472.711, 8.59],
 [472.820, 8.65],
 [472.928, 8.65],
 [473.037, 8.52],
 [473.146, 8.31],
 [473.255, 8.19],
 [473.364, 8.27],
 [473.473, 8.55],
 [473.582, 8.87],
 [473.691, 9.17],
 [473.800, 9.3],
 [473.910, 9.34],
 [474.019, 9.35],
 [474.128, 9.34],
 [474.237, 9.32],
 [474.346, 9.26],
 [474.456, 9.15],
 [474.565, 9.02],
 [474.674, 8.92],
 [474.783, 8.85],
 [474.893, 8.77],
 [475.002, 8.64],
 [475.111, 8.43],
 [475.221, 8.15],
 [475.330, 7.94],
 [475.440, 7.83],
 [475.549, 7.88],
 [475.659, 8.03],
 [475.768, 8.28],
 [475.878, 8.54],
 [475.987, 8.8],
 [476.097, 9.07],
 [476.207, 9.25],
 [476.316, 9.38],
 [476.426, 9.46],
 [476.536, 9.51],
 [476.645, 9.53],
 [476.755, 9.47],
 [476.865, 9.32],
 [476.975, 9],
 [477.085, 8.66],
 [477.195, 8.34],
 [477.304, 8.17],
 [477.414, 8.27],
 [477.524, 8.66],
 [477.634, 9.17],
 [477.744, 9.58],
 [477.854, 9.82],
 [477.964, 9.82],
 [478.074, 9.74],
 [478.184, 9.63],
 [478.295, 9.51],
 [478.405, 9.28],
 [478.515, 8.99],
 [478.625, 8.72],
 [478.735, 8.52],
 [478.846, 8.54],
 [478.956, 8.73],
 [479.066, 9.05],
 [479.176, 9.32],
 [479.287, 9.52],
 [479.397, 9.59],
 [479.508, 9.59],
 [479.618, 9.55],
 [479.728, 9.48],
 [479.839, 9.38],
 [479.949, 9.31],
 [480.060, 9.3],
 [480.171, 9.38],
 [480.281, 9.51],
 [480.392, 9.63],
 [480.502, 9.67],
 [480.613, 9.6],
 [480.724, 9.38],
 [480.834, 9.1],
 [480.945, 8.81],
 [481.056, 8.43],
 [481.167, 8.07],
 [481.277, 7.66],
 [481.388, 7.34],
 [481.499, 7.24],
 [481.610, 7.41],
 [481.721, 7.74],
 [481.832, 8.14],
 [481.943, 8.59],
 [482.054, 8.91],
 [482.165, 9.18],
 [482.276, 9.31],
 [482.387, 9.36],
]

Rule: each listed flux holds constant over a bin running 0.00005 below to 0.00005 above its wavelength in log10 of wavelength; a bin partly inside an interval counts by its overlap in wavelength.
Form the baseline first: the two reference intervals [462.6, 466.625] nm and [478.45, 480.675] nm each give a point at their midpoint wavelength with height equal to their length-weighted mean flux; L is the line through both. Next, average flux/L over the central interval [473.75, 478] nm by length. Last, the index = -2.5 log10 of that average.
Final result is 0.020 mag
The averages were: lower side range 8.47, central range 8.91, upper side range 9.27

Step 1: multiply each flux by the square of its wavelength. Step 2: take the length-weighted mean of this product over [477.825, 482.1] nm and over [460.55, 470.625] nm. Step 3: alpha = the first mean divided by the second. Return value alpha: 1.10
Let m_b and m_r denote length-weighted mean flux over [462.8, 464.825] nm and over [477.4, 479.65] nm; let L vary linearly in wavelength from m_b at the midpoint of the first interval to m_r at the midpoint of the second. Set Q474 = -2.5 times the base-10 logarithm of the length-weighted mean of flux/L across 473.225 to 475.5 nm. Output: 0.03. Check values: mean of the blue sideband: 8.58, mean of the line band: 8.8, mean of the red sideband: 9.23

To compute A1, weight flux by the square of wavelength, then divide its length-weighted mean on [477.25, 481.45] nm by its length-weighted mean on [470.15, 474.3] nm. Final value 1.06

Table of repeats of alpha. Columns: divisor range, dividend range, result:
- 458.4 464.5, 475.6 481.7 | 1.11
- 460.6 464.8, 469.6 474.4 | 1.03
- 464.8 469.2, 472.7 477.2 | 1.06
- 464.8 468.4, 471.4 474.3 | 1.07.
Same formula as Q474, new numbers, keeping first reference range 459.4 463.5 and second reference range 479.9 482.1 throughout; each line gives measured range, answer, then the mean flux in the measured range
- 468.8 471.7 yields 0.03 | 8.52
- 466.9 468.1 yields -0.02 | 8.91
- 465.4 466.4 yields 0.08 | 8.15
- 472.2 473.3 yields 0.01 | 8.64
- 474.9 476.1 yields 0.05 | 8.31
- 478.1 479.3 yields -0.05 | 9.07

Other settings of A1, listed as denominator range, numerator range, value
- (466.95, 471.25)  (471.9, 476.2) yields 1.05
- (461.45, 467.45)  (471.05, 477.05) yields 1.06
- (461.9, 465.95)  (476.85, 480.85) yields 1.15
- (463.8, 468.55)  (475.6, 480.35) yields 1.12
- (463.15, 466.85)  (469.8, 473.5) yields 1.07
